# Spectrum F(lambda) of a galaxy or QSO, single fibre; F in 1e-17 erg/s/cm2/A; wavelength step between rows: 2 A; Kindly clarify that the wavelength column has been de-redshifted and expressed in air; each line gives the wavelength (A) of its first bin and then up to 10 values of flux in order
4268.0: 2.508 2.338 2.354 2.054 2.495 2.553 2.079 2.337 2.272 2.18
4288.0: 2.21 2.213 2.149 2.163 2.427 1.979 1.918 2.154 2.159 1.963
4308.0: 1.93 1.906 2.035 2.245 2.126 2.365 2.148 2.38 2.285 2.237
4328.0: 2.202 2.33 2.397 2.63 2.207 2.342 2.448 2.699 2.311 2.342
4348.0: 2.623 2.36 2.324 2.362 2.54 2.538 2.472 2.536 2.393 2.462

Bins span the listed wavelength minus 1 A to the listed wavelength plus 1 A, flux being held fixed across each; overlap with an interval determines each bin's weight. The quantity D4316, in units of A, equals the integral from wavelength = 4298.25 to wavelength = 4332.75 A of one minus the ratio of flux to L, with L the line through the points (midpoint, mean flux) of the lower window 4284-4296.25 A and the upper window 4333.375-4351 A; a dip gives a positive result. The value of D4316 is 2.5 A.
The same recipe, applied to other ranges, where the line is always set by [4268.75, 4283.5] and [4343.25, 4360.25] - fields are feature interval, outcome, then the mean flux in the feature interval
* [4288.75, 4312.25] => 2.7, 2.09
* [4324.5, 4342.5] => 0.2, 2.38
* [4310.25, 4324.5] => 1.0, 2.21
